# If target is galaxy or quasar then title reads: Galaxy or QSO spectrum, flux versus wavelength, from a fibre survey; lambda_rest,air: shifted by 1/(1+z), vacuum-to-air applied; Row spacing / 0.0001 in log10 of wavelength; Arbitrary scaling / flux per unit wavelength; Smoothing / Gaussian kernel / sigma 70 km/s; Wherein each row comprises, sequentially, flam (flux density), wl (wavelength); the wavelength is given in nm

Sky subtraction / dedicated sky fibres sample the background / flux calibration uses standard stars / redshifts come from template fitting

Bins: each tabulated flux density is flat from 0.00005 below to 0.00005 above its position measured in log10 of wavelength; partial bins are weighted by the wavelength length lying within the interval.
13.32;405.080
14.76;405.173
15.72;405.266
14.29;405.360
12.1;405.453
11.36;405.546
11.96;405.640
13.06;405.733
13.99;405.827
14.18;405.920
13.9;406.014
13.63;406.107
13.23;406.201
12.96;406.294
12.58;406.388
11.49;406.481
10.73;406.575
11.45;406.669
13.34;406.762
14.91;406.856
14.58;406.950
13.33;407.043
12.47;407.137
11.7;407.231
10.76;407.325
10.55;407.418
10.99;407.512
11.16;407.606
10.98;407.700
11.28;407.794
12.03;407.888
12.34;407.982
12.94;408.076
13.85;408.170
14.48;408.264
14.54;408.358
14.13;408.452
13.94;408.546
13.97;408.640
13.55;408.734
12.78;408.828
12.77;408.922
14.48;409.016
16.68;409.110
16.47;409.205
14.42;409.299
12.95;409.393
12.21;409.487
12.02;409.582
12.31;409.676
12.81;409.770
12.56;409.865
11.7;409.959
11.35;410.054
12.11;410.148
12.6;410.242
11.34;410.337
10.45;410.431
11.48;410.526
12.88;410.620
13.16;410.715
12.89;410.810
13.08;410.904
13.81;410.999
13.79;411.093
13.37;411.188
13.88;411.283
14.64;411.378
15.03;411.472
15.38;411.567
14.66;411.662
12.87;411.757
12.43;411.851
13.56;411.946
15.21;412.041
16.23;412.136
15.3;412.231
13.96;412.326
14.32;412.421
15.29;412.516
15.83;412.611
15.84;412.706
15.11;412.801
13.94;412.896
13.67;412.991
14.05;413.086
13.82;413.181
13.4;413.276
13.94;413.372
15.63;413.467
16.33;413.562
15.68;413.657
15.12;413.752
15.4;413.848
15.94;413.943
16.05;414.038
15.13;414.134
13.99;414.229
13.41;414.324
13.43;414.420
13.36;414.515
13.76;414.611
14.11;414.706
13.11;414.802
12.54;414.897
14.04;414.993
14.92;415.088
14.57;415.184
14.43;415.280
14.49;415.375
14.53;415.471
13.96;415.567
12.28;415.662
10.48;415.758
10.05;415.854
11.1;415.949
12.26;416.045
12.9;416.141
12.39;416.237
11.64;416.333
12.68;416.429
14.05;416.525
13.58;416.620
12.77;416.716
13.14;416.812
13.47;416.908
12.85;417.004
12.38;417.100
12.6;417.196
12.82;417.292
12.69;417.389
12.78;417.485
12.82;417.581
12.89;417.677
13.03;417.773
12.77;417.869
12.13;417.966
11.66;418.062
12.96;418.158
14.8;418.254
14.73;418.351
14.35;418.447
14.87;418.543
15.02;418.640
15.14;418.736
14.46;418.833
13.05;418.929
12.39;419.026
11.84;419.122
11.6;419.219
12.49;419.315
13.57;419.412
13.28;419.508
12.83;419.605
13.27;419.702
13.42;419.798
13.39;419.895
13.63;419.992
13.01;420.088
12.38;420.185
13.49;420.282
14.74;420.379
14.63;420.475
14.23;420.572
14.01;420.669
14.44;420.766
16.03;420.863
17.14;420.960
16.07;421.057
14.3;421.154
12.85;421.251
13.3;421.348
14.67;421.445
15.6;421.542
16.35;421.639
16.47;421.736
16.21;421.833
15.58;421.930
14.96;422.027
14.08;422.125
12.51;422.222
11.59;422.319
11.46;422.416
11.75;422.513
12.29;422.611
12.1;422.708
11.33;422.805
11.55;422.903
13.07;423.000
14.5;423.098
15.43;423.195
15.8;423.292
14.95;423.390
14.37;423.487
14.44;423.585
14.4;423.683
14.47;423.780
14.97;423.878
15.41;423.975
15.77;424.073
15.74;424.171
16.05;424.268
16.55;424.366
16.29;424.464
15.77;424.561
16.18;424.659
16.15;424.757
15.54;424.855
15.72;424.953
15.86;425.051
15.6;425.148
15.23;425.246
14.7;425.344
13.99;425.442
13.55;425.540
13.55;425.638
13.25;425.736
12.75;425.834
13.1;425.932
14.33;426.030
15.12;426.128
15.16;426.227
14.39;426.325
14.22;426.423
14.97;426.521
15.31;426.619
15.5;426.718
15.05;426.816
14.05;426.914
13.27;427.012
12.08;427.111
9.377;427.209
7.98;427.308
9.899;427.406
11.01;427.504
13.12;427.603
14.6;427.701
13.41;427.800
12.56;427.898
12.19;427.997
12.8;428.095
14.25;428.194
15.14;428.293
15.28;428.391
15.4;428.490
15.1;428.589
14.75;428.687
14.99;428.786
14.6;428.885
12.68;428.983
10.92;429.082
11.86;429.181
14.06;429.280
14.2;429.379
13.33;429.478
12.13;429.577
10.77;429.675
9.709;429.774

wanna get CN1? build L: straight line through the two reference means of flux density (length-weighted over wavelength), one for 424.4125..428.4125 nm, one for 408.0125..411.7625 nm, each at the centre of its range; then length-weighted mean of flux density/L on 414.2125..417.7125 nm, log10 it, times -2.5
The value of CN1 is 0.04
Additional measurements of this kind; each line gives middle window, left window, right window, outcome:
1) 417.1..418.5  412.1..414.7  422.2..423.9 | 0.08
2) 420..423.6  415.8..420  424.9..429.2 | -0.06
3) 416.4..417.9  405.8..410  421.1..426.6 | 0.07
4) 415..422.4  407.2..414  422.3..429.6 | 0.02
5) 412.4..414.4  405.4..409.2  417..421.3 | -0.12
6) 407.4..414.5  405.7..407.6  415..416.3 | -0.07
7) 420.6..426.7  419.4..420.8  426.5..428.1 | -0.11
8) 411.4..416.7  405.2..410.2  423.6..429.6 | -0.05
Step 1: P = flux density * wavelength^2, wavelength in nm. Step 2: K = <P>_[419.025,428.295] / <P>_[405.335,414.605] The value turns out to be 1.1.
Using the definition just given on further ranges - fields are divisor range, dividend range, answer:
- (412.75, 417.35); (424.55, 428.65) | 1.08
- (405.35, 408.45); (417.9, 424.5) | 1.19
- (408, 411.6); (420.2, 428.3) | 1.14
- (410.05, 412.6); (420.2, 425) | 1.13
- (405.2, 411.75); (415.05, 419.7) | 1.05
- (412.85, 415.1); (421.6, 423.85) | 1.01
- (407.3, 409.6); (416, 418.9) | 1.06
